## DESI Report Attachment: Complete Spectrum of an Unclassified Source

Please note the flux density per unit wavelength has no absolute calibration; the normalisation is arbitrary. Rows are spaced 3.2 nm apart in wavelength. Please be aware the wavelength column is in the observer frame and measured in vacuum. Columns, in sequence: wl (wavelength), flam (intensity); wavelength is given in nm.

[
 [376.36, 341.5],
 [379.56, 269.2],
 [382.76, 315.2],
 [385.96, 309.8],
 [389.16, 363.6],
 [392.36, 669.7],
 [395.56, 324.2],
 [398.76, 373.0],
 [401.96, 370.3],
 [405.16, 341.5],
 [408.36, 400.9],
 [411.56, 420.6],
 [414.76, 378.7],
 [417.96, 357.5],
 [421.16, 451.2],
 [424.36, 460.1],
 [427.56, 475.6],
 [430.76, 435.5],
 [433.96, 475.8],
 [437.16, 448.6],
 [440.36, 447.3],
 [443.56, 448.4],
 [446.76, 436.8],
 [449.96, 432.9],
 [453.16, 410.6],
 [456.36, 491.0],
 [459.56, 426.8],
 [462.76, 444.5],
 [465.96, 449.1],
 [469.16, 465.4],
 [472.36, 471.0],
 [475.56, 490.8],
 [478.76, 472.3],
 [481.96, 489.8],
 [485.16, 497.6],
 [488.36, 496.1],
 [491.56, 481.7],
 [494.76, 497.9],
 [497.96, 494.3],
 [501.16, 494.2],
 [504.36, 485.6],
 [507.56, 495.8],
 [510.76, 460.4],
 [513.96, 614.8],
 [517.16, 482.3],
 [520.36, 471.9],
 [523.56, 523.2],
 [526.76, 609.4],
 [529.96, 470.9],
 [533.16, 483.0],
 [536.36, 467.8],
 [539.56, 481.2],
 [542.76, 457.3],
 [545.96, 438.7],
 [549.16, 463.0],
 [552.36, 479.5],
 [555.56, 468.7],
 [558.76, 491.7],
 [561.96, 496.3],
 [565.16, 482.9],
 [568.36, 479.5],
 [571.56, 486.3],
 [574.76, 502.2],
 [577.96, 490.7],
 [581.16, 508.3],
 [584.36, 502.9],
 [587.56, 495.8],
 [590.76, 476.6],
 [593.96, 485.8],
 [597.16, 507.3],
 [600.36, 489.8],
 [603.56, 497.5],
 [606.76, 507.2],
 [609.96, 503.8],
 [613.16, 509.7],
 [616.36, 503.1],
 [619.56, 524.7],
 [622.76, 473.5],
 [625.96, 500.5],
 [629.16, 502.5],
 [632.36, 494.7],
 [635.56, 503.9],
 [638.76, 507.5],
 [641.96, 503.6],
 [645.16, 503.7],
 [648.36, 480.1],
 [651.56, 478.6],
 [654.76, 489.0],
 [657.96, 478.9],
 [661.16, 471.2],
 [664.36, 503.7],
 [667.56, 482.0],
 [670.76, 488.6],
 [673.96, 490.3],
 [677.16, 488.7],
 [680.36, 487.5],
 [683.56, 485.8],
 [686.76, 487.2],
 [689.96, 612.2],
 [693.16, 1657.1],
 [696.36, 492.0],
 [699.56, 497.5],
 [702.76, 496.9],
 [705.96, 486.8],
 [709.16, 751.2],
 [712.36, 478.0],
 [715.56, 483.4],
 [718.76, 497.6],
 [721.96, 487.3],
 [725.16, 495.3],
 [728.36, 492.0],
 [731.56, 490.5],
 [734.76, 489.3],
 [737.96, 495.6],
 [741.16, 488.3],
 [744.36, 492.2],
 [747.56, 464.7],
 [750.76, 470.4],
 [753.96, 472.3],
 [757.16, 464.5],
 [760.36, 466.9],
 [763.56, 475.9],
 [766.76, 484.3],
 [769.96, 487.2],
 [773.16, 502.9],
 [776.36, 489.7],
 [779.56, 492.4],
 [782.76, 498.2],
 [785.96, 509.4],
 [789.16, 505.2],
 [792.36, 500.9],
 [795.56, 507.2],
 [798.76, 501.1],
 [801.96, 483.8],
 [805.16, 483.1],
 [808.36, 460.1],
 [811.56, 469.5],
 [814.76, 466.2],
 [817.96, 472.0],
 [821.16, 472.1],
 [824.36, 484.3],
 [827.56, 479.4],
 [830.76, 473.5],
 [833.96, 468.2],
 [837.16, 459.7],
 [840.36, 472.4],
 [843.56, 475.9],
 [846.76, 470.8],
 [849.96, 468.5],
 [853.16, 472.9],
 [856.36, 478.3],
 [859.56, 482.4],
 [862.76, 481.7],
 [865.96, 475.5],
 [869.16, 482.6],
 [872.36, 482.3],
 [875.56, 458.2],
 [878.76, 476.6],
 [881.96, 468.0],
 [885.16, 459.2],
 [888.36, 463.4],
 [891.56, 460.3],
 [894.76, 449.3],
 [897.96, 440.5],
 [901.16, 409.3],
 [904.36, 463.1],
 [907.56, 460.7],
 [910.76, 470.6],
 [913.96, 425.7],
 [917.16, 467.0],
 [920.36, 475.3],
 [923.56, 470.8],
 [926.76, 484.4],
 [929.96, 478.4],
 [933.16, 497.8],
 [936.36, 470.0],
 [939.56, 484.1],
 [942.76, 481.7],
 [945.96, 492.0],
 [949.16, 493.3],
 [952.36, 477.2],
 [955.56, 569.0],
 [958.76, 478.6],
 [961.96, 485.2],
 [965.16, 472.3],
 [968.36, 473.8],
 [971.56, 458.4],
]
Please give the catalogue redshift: 0.054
